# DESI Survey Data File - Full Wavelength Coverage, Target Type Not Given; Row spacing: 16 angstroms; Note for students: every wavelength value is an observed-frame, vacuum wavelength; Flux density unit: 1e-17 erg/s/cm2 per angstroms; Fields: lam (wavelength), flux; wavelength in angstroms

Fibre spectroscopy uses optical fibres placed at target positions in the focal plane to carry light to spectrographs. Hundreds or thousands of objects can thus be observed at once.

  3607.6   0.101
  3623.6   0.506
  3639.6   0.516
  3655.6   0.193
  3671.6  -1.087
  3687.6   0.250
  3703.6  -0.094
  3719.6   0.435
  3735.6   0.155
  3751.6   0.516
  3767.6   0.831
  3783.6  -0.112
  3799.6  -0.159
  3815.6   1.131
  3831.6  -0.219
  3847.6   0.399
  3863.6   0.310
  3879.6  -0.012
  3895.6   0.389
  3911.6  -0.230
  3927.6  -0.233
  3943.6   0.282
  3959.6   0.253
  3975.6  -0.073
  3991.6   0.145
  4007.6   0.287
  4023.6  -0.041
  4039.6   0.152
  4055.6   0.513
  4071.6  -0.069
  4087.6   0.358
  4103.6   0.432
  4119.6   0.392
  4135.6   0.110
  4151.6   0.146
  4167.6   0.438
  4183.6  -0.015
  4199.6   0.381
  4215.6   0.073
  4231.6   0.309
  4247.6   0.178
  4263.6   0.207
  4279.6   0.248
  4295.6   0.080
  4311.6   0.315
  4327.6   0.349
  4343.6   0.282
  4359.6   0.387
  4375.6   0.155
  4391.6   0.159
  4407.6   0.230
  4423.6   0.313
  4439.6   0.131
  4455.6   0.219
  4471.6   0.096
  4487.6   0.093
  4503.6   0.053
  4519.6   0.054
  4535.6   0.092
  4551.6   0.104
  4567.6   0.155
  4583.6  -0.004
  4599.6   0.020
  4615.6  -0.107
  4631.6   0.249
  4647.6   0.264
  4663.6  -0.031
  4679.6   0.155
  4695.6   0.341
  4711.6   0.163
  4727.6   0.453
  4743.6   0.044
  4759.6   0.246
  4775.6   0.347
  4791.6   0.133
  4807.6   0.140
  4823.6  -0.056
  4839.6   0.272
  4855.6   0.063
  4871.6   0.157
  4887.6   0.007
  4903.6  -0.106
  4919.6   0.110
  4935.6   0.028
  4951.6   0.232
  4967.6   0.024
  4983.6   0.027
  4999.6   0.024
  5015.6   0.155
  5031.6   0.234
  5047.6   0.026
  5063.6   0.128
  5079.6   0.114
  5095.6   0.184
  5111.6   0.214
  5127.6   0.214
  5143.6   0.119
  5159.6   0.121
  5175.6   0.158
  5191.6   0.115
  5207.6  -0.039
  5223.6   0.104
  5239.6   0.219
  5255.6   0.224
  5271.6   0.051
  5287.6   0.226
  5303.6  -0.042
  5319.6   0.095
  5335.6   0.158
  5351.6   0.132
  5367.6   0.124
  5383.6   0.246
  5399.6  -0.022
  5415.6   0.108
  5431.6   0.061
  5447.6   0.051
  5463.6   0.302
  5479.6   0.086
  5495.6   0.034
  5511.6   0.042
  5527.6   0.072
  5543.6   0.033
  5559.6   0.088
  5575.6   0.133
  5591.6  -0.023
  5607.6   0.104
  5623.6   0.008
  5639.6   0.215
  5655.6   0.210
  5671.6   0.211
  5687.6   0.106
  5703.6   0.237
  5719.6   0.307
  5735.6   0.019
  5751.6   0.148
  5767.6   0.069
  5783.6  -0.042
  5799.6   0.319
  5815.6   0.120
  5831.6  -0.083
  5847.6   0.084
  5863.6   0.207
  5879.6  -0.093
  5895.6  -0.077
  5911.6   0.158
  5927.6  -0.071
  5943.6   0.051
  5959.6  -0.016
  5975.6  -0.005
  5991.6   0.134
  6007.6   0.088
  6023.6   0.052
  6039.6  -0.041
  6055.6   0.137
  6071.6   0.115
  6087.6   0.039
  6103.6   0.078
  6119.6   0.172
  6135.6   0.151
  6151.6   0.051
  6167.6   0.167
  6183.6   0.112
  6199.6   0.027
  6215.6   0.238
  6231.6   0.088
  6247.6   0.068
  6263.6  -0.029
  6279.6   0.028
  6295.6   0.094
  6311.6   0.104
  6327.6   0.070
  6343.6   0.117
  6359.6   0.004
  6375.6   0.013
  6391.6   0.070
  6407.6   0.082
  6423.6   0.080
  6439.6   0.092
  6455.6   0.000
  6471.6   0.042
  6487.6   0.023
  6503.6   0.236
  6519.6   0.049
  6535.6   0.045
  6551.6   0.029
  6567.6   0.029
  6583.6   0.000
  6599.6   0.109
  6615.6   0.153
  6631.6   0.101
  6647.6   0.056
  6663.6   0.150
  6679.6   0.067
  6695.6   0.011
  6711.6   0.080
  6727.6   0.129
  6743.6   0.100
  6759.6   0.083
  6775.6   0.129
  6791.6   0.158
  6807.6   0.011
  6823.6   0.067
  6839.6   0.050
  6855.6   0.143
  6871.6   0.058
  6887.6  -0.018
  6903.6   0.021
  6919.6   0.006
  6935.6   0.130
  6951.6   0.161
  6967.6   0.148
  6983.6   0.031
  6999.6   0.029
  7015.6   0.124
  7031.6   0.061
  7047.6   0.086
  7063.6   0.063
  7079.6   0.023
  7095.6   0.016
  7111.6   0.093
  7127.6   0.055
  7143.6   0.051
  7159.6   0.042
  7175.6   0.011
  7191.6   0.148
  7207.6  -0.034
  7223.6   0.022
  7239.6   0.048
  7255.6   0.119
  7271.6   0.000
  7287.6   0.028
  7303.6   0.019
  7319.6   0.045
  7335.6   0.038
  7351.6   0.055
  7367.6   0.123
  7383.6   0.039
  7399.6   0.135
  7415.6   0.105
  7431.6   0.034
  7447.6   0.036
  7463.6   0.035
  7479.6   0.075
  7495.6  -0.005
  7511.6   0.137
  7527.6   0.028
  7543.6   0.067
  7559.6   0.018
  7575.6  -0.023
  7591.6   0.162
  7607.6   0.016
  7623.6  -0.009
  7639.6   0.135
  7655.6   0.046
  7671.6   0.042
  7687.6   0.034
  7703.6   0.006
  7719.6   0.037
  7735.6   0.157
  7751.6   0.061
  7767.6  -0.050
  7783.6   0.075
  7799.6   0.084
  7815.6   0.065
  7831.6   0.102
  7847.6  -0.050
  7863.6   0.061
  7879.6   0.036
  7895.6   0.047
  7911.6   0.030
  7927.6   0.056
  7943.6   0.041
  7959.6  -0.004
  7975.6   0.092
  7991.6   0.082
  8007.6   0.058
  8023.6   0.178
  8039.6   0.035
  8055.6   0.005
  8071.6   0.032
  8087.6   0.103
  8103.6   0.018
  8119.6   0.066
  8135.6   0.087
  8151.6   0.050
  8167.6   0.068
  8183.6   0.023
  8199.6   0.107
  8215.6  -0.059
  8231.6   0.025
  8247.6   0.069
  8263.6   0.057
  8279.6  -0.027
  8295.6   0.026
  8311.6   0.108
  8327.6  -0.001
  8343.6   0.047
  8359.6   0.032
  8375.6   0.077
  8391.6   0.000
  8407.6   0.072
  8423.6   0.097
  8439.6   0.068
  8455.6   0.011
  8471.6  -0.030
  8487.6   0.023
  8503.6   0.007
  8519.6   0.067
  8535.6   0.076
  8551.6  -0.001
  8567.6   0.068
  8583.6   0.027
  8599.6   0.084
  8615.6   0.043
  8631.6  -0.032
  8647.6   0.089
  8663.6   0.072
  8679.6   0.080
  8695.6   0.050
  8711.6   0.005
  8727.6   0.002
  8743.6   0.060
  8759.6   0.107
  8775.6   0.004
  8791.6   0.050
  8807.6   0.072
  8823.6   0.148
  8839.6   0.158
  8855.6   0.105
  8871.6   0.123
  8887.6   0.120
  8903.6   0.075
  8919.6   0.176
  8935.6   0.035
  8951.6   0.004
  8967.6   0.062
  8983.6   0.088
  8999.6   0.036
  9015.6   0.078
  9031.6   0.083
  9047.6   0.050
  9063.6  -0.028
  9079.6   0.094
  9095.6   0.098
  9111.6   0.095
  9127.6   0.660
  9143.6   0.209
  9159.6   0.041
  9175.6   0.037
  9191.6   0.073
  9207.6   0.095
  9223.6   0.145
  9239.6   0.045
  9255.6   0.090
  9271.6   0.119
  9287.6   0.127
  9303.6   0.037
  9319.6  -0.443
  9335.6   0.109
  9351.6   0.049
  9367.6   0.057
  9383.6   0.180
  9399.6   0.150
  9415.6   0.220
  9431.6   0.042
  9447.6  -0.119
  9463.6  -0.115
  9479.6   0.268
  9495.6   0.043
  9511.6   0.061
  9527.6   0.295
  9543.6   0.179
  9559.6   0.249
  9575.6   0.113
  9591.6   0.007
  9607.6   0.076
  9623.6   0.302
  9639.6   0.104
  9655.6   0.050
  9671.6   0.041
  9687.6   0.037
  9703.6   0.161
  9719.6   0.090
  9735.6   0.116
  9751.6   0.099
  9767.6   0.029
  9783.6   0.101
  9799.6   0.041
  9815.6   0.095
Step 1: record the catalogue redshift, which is 1.45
